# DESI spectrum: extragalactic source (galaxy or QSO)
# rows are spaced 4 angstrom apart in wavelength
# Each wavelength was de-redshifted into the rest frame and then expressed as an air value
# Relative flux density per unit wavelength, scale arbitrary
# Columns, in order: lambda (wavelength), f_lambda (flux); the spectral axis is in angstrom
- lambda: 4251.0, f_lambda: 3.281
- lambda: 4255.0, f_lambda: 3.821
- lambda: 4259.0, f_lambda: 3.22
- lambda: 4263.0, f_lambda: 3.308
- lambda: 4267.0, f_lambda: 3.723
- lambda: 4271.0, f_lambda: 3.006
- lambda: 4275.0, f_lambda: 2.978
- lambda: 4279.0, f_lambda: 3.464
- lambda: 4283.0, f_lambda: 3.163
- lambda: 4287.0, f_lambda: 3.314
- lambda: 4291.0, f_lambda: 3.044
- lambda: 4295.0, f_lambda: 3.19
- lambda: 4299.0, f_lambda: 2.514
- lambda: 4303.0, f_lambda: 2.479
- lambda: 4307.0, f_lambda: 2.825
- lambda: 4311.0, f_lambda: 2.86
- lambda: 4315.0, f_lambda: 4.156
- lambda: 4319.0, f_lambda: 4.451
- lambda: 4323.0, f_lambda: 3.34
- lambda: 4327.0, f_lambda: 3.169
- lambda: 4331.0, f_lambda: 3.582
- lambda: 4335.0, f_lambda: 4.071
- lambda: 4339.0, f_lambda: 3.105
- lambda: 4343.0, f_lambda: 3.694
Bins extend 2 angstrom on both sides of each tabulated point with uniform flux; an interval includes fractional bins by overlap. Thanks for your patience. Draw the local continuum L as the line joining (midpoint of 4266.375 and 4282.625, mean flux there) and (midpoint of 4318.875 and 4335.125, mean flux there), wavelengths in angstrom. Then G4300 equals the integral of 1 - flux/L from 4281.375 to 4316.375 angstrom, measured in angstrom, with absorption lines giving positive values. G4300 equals 3.8 angstrom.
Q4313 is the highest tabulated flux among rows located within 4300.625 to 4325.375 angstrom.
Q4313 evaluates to 4.451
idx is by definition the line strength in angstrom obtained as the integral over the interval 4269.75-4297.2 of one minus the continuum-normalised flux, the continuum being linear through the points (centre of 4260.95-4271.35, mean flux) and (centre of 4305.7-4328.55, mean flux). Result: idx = 2.1 angstrom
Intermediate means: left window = 3.4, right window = 3.49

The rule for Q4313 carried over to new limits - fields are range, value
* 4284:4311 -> 3.314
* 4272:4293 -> 3.464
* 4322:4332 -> 3.582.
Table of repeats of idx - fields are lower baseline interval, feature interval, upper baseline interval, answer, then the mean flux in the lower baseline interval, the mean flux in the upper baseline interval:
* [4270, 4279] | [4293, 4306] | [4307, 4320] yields 2.6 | 3.1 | 3.62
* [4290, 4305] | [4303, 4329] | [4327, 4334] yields -1.5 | 2.79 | 3.53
